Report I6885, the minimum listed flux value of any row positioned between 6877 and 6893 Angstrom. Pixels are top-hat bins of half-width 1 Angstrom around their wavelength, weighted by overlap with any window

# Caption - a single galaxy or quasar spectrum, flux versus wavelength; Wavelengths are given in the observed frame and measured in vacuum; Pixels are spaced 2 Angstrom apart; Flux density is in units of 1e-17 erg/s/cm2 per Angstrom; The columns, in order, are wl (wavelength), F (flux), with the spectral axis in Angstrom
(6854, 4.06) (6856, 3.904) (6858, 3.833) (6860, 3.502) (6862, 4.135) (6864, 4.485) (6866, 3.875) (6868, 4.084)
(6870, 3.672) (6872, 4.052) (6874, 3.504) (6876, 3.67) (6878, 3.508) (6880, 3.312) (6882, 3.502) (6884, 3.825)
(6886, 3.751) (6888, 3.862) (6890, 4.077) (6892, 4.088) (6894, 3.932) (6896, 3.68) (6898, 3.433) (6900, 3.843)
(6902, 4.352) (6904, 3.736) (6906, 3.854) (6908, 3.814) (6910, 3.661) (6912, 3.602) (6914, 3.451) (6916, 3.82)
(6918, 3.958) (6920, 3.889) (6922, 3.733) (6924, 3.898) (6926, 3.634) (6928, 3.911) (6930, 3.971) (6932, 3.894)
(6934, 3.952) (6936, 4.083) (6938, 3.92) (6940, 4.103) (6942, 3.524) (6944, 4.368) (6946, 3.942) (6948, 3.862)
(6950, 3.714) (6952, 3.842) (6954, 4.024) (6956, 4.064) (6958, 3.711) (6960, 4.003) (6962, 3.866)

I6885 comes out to 3.312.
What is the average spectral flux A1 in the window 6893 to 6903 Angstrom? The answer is 3.85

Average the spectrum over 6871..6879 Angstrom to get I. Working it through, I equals 3.68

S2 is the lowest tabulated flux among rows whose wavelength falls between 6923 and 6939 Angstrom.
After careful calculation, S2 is 3.634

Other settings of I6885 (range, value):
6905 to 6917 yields 3.451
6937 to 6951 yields 3.524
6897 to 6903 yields 3.433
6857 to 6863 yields 3.502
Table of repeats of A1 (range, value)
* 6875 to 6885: 3.56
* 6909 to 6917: 3.63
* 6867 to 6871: 3.88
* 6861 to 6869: 4.14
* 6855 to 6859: 3.87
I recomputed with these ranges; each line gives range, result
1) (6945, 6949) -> 3.9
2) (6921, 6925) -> 3.82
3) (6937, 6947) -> 3.97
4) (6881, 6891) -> 3.8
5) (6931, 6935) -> 3.92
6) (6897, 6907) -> 3.84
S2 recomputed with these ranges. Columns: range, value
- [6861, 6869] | 3.875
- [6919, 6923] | 3.733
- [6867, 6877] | 3.504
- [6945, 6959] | 3.711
